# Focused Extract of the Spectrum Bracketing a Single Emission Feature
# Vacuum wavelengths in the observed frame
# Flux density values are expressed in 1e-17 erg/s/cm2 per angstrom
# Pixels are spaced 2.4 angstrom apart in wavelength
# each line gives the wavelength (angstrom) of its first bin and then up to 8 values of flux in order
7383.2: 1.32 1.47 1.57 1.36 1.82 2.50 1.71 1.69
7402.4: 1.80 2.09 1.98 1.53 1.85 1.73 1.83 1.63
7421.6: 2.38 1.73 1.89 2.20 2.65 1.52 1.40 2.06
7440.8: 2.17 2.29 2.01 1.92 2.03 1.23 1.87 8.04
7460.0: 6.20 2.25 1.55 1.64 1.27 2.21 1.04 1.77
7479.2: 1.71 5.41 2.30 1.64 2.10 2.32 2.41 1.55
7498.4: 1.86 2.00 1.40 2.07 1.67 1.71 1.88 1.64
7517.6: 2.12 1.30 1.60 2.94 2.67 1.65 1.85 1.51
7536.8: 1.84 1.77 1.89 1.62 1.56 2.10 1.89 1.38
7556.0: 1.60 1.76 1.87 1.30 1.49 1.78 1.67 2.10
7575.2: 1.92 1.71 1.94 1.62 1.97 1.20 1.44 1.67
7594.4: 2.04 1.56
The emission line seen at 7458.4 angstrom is Halpha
